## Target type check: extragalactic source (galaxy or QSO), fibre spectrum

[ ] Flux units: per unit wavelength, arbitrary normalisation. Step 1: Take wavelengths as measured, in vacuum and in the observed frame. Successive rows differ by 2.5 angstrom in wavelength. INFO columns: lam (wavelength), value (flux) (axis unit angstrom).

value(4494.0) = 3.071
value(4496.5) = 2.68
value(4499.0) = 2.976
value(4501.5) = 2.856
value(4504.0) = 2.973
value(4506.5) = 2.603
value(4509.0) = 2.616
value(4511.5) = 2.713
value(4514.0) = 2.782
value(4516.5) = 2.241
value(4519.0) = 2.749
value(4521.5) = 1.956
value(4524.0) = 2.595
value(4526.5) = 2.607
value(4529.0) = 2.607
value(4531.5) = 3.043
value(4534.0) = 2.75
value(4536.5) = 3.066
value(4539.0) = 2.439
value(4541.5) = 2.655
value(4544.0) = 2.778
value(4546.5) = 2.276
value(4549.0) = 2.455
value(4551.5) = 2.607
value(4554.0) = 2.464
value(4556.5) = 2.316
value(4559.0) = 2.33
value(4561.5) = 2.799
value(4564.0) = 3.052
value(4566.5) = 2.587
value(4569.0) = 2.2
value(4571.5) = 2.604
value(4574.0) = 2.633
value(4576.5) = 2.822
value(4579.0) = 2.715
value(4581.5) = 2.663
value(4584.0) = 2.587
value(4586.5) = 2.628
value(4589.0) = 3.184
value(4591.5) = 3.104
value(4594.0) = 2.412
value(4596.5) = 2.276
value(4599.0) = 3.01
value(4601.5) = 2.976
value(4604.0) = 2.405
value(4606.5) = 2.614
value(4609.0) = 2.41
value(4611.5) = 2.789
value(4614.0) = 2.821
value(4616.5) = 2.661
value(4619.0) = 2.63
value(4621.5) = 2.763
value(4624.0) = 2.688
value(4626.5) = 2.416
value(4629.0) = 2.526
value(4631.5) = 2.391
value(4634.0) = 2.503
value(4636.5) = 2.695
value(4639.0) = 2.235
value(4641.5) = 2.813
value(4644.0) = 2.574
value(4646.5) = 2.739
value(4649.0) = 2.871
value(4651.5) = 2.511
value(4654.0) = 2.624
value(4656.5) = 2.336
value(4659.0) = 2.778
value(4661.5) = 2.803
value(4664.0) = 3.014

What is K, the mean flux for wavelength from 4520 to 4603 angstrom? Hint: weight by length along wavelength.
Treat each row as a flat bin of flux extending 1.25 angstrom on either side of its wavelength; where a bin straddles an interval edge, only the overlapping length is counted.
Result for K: 2.64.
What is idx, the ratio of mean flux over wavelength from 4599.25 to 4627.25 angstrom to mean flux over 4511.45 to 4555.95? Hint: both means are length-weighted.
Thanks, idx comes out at 1.0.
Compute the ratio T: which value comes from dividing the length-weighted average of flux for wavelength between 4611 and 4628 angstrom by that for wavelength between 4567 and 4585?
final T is 1.03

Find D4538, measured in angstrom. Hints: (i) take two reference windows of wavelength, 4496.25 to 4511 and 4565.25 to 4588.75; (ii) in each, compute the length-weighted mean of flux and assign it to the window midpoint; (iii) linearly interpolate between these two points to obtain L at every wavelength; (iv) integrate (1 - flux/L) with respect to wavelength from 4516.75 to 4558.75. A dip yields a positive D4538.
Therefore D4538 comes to 2.2 angstrom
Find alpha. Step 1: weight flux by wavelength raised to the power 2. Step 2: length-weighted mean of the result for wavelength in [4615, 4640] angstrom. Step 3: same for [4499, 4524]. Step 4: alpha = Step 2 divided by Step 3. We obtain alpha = 1.02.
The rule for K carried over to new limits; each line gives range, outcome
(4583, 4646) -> 2.65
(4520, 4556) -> 2.59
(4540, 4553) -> 2.55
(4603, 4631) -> 2.61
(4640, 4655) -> 2.68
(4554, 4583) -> 2.6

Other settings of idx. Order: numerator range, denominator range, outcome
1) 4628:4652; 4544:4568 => 1.01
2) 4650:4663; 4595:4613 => 0.99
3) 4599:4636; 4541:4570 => 1.03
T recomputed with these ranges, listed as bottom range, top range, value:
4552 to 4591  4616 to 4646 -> 0.97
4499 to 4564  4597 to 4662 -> 1.00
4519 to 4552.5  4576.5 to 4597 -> 1.04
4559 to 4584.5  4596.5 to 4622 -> 1.01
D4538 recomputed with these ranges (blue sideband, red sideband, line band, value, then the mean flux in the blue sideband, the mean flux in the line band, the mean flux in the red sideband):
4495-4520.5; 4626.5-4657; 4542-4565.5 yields 0.9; 2.71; 2.57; 2.57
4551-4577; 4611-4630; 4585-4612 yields -0.8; 2.58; 2.71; 2.66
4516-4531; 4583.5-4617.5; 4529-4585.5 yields -0.9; 2.5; 2.63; 2.71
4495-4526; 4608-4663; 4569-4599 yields -0.6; 2.65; 2.69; 2.62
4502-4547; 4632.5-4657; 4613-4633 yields 0.0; 2.65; 2.61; 2.6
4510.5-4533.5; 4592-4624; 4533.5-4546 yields -0.5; 2.59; 2.71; 2.66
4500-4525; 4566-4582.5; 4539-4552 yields 0.3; 2.61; 2.54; 2.6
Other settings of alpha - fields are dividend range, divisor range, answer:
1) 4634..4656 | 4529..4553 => 1.03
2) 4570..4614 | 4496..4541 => 1.04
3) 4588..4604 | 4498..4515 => 1.04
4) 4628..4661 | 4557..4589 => 1.01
